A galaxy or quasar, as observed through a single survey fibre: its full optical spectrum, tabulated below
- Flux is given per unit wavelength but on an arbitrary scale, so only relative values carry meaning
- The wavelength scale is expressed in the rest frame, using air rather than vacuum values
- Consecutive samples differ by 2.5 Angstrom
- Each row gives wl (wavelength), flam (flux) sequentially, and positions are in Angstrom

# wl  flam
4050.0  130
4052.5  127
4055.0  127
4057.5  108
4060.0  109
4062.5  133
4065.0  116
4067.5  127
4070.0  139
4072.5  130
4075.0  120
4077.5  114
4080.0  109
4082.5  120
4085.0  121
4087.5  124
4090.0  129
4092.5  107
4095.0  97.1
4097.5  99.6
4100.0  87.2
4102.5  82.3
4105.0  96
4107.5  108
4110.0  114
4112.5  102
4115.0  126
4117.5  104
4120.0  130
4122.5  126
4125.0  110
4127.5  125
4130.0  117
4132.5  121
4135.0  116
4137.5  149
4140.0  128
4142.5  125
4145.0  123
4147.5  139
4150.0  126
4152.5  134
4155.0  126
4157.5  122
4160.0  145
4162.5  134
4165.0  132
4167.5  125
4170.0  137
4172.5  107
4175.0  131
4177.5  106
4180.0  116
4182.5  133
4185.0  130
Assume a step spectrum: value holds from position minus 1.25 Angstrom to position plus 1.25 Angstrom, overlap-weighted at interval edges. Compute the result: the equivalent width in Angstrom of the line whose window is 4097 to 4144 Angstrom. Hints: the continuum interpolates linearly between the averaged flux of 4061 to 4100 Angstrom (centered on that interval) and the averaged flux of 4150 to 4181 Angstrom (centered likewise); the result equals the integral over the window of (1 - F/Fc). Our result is 3.0 Angstrom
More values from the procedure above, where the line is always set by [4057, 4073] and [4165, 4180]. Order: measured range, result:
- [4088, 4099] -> 1.3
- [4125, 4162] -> -1.7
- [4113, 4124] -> 0.2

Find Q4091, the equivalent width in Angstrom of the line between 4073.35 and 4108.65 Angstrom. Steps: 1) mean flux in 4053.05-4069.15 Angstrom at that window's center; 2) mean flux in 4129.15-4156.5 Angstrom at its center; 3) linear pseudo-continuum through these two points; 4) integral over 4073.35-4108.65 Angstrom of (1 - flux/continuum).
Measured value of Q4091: 4.2 Angstrom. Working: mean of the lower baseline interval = 121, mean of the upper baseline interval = 128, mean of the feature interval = 108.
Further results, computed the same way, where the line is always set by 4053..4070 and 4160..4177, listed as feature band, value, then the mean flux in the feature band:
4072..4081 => 0.4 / 118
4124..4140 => 0.3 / 124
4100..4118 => 3.0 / 103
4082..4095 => 0.6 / 118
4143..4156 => -0.3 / 129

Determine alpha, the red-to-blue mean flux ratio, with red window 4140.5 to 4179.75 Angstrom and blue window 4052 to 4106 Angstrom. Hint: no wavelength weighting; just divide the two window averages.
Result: 1.11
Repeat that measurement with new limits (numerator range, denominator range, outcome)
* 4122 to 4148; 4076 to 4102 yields 1.14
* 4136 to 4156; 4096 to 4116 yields 1.29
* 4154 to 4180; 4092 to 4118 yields 1.24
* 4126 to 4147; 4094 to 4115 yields 1.26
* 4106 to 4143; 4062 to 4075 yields 0.94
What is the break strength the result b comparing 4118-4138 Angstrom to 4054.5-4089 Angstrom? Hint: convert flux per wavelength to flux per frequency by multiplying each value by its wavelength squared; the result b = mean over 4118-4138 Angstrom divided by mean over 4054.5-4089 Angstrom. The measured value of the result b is 1.04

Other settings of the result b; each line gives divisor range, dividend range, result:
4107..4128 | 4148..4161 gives 1.15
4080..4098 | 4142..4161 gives 1.17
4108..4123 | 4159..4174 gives 1.15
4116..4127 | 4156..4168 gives 1.14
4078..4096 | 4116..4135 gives 1.05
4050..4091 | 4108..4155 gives 1.04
